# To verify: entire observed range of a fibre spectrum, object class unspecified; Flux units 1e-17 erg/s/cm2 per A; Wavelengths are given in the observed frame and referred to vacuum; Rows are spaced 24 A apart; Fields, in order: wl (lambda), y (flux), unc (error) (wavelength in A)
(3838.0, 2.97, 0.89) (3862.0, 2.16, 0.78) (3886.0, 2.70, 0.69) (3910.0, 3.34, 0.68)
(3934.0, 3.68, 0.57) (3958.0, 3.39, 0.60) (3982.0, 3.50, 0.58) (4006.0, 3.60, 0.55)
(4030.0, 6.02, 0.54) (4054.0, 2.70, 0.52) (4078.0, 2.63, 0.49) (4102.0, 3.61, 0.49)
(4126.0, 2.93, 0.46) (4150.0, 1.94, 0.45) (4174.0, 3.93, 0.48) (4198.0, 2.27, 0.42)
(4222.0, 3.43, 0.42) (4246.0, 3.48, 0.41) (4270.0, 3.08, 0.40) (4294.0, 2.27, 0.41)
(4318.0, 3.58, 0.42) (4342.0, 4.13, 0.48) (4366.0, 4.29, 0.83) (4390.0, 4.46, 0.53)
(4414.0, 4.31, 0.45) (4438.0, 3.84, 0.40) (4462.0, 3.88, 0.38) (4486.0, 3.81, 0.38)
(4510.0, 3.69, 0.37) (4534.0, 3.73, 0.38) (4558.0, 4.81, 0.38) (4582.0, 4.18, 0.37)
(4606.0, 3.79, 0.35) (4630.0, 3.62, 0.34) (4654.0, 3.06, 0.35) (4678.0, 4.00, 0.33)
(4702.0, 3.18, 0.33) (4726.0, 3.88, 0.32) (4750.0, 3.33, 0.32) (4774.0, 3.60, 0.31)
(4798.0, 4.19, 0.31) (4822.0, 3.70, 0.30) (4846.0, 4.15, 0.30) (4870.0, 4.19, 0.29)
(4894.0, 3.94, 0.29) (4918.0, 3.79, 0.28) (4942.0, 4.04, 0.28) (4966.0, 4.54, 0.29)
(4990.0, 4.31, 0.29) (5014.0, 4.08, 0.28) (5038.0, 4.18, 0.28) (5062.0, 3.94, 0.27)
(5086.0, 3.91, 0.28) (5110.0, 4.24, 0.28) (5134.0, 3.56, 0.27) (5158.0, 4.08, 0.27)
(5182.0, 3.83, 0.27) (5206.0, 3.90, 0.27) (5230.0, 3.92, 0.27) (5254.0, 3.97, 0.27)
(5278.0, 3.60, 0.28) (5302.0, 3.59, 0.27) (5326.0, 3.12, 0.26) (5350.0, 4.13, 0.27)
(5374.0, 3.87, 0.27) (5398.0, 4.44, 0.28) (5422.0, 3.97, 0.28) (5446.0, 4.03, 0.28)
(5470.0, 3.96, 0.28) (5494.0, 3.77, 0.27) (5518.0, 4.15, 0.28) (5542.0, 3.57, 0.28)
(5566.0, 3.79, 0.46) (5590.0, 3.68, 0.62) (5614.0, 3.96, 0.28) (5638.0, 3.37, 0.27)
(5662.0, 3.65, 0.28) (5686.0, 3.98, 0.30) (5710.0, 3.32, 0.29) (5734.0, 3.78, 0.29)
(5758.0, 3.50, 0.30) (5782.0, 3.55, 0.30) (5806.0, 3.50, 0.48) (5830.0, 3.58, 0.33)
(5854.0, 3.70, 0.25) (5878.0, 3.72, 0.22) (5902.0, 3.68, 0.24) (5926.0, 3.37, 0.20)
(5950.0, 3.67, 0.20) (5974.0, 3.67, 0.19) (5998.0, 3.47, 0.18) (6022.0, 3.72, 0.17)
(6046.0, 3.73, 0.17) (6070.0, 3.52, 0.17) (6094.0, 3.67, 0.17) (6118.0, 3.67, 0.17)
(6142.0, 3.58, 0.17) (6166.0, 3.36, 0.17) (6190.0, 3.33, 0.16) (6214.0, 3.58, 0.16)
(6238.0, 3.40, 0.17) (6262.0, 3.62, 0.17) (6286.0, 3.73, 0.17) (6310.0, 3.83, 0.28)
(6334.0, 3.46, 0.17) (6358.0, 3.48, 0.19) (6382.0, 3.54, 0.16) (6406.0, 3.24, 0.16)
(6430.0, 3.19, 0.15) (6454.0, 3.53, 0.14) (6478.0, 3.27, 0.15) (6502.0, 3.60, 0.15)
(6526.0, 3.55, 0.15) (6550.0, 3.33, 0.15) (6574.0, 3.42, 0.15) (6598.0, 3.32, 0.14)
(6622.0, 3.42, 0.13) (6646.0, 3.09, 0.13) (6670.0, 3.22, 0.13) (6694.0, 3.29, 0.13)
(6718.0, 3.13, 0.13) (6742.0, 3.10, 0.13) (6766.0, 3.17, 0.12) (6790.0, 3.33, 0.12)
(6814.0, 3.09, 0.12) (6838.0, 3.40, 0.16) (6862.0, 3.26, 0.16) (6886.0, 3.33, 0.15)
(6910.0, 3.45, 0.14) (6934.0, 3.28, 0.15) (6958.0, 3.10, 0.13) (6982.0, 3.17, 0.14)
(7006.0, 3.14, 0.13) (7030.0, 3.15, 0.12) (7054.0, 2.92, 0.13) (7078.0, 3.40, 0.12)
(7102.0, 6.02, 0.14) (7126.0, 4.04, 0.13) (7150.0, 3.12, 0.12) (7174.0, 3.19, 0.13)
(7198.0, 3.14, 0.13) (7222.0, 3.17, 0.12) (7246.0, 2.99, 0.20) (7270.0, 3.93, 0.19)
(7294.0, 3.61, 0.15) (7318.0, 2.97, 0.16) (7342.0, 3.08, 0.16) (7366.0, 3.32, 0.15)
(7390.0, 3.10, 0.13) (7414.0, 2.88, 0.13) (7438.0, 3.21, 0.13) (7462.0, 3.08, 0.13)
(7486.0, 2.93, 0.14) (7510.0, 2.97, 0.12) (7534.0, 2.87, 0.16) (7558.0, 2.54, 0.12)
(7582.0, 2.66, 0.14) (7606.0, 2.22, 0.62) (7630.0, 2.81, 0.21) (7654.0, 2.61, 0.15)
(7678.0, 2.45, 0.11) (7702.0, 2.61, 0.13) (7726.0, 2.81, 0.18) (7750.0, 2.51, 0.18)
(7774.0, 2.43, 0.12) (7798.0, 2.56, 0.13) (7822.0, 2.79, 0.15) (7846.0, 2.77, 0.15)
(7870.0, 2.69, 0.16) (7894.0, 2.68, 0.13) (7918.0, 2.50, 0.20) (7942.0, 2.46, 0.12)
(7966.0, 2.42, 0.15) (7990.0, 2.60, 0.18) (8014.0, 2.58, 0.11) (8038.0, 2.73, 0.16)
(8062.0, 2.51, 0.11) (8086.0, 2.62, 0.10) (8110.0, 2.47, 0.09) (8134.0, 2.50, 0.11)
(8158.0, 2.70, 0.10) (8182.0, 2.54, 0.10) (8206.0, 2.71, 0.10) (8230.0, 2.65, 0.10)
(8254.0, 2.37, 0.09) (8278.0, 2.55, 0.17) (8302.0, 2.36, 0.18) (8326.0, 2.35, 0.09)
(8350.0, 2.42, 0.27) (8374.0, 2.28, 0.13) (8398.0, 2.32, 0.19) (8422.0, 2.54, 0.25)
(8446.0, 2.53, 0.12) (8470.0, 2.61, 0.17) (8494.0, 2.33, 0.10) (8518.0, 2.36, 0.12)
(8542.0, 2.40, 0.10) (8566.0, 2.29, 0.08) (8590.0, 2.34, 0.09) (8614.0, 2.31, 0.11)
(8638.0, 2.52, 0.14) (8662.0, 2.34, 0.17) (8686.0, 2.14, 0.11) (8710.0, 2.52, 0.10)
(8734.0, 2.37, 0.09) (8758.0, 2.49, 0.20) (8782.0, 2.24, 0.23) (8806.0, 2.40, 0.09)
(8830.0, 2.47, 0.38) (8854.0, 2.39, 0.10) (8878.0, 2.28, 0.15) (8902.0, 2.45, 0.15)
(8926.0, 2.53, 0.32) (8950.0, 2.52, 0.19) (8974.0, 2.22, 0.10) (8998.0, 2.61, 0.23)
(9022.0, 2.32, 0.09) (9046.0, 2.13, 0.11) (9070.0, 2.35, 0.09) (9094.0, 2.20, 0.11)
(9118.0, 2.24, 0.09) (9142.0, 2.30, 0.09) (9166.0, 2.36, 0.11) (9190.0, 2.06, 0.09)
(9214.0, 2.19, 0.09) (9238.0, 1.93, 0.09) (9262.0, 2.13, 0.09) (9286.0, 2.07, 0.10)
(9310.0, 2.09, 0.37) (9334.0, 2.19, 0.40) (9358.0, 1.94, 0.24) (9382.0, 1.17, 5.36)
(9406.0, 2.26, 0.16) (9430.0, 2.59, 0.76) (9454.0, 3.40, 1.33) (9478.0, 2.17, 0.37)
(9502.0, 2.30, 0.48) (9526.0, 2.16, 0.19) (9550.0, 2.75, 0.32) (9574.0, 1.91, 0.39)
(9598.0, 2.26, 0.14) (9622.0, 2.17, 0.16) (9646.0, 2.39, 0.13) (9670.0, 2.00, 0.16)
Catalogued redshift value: 0.08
